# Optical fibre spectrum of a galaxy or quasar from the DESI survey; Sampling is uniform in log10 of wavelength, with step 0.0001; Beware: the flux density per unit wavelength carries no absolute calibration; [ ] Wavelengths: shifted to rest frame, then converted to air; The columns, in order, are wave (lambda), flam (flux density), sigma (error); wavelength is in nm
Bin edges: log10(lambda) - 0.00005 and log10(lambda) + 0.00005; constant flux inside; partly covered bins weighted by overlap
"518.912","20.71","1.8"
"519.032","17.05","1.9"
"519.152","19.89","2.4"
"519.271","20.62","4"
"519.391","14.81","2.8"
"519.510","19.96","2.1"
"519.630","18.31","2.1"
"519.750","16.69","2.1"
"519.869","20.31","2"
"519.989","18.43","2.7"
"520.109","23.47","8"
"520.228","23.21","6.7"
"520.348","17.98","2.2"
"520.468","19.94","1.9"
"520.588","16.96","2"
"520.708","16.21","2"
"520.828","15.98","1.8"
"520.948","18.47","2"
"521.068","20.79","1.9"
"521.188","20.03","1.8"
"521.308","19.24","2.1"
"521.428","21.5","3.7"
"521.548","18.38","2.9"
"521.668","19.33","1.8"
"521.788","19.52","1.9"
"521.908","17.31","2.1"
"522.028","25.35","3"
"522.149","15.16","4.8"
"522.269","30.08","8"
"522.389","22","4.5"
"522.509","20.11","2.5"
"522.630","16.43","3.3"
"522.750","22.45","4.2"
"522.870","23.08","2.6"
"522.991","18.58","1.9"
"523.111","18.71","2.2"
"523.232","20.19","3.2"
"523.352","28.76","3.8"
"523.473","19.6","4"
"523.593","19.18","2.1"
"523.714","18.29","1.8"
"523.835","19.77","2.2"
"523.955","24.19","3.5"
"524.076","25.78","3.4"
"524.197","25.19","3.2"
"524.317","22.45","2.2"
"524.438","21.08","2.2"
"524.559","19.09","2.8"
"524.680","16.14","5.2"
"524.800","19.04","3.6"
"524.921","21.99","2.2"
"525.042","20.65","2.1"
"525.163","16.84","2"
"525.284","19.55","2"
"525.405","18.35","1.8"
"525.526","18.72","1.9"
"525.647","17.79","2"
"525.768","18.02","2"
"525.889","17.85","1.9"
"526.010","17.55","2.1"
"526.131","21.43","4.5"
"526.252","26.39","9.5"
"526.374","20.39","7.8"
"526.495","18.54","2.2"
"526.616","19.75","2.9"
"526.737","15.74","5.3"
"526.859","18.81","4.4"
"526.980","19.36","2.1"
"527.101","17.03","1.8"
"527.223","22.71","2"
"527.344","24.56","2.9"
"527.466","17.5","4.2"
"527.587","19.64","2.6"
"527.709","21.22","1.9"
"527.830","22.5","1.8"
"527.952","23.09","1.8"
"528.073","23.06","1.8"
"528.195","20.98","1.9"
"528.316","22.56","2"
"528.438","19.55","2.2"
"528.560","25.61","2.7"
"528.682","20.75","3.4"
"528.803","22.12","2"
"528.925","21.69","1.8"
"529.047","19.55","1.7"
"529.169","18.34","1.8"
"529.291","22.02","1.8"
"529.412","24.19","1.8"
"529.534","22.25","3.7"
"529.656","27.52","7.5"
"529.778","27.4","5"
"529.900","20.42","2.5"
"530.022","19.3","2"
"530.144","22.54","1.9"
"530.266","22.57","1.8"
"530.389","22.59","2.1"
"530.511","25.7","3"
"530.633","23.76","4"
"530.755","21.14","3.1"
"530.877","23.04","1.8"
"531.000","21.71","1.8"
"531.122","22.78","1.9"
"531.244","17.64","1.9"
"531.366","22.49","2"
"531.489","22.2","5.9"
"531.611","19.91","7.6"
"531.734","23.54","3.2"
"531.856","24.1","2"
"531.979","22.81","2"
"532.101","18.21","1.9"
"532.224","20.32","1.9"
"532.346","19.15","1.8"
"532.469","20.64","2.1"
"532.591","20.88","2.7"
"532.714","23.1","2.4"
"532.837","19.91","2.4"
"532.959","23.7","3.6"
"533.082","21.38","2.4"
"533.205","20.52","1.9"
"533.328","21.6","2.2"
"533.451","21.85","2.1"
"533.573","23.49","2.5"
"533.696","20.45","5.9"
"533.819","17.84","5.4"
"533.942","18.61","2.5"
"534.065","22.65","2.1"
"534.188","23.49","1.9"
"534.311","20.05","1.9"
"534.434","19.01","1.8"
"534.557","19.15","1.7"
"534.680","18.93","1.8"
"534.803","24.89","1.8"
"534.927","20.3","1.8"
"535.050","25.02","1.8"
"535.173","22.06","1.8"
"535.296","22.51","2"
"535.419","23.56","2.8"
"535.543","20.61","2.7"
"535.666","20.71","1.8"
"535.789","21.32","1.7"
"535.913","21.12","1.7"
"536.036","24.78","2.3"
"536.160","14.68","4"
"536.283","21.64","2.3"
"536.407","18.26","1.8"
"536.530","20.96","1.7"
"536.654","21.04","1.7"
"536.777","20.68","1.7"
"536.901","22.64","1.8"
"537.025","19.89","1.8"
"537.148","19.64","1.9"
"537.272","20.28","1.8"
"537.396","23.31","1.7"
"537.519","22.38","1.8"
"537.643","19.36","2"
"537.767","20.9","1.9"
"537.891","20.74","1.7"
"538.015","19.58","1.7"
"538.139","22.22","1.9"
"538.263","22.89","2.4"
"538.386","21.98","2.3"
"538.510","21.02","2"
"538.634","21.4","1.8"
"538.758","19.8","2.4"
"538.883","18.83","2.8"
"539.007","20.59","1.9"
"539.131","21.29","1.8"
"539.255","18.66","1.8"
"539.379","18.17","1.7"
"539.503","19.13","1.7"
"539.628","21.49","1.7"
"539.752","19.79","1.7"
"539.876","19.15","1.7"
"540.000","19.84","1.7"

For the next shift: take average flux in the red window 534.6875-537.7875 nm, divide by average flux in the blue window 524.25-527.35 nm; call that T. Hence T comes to 1.09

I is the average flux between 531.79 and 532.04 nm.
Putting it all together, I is 23.5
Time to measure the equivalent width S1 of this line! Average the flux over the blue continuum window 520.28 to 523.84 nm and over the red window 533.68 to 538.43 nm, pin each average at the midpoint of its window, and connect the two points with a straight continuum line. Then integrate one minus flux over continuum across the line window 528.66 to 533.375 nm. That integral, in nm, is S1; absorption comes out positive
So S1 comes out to -0.283 nm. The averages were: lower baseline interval 20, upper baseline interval 21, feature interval 21.9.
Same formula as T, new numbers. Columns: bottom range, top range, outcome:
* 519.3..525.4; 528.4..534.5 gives 1.08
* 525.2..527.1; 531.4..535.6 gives 1.12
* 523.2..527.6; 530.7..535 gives 1.05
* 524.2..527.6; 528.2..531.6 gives 1.13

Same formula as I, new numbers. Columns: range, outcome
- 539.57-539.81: 20.7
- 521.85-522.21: 19.3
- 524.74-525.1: 20.6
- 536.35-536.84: 20.3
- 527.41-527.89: 20.3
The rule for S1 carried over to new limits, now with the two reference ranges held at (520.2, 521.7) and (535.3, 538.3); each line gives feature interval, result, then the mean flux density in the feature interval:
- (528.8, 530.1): -0.144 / 22.3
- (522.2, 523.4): -0.169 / 21.9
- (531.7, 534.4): -0.097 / 21.2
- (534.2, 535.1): -0.019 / 21.1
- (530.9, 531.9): -0.074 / 21.8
